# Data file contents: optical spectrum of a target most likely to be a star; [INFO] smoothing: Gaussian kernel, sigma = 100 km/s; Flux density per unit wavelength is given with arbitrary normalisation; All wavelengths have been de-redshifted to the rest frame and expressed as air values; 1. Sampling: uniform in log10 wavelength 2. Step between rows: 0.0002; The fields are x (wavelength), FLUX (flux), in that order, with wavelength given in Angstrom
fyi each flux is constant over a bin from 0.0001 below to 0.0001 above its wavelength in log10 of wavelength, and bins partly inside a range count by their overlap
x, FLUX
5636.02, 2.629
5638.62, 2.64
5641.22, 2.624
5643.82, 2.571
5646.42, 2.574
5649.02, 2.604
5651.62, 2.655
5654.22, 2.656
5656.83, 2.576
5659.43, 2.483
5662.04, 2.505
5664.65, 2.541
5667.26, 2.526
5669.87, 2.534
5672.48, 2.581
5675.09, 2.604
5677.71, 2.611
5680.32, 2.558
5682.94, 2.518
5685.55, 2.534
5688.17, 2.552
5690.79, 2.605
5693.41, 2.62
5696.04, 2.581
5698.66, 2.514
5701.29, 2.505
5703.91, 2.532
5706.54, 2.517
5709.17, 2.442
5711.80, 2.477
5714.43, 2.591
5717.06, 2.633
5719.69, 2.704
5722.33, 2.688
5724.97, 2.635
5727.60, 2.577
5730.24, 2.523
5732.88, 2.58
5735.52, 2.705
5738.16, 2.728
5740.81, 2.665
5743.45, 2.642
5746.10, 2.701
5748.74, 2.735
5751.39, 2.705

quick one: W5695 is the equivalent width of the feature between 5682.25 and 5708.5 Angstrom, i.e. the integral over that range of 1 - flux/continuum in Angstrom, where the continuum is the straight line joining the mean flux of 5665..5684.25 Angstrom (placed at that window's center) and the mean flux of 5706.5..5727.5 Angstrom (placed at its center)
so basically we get 0.3 Angstrom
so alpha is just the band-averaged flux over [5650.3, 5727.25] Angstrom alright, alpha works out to 2.57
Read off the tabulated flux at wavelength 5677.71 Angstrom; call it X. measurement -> 2.611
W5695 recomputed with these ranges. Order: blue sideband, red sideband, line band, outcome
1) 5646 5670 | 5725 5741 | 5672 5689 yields 0.13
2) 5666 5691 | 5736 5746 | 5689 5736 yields 0.89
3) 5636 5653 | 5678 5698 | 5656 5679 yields 0.34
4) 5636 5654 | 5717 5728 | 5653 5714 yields 2.03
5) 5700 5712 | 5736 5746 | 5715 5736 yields -0.22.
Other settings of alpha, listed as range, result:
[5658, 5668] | 2.51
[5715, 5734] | 2.62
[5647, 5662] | 2.59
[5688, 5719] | 2.55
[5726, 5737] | 2.6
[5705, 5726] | 2.58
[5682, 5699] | 2.56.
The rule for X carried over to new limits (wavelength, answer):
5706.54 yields 2.517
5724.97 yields 2.635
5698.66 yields 2.514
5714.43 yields 2.591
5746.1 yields 2.701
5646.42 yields 2.574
